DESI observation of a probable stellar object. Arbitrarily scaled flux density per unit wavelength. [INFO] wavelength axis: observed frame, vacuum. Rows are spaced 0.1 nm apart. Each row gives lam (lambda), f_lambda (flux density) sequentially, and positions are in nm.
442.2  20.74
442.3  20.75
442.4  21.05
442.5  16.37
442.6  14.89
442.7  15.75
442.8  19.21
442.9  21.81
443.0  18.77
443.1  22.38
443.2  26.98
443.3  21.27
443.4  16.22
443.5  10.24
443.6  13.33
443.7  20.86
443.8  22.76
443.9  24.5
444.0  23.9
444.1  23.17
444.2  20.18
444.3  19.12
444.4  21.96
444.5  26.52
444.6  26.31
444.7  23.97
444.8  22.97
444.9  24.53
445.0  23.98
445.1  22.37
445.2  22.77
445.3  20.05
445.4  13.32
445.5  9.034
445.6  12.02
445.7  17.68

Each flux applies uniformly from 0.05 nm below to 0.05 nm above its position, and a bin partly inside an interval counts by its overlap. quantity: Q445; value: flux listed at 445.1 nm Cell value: 22.37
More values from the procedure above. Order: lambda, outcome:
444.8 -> 22.97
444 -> 23.9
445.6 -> 12.02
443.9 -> 24.5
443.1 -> 22.38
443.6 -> 13.33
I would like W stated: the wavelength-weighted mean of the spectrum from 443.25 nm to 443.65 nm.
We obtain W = 15.3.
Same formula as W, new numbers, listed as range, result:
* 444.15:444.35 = 19.7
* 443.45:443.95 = 18.3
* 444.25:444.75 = 23.6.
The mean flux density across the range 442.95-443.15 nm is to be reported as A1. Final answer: 20.6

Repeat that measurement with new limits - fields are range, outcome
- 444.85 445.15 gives 23.6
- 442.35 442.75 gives 17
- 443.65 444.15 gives 23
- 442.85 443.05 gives 20.3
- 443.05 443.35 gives 23.5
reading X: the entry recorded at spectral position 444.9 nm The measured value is 24.53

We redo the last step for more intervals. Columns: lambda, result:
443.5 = 10.24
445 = 23.98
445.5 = 9.034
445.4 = 13.32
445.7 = 17.68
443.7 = 20.86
